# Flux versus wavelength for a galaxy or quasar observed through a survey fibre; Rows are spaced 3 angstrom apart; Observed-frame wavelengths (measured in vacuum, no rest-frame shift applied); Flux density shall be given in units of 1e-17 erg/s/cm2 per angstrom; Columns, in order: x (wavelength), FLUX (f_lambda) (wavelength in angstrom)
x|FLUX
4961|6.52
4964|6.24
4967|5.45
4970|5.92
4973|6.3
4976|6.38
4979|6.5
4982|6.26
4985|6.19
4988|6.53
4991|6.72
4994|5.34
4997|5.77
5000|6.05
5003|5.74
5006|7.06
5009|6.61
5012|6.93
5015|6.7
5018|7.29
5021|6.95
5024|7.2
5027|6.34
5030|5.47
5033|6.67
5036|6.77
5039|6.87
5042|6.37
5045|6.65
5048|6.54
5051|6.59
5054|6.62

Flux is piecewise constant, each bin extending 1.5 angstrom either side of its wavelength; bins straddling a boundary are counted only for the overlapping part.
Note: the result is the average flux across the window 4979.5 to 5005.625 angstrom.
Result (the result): 6.13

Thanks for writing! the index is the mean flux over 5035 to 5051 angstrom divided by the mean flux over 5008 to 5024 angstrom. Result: 0.96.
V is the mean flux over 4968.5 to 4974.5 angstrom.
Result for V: 6.11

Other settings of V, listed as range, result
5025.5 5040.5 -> 6.42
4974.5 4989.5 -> 6.37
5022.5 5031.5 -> 6.34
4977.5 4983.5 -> 6.38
